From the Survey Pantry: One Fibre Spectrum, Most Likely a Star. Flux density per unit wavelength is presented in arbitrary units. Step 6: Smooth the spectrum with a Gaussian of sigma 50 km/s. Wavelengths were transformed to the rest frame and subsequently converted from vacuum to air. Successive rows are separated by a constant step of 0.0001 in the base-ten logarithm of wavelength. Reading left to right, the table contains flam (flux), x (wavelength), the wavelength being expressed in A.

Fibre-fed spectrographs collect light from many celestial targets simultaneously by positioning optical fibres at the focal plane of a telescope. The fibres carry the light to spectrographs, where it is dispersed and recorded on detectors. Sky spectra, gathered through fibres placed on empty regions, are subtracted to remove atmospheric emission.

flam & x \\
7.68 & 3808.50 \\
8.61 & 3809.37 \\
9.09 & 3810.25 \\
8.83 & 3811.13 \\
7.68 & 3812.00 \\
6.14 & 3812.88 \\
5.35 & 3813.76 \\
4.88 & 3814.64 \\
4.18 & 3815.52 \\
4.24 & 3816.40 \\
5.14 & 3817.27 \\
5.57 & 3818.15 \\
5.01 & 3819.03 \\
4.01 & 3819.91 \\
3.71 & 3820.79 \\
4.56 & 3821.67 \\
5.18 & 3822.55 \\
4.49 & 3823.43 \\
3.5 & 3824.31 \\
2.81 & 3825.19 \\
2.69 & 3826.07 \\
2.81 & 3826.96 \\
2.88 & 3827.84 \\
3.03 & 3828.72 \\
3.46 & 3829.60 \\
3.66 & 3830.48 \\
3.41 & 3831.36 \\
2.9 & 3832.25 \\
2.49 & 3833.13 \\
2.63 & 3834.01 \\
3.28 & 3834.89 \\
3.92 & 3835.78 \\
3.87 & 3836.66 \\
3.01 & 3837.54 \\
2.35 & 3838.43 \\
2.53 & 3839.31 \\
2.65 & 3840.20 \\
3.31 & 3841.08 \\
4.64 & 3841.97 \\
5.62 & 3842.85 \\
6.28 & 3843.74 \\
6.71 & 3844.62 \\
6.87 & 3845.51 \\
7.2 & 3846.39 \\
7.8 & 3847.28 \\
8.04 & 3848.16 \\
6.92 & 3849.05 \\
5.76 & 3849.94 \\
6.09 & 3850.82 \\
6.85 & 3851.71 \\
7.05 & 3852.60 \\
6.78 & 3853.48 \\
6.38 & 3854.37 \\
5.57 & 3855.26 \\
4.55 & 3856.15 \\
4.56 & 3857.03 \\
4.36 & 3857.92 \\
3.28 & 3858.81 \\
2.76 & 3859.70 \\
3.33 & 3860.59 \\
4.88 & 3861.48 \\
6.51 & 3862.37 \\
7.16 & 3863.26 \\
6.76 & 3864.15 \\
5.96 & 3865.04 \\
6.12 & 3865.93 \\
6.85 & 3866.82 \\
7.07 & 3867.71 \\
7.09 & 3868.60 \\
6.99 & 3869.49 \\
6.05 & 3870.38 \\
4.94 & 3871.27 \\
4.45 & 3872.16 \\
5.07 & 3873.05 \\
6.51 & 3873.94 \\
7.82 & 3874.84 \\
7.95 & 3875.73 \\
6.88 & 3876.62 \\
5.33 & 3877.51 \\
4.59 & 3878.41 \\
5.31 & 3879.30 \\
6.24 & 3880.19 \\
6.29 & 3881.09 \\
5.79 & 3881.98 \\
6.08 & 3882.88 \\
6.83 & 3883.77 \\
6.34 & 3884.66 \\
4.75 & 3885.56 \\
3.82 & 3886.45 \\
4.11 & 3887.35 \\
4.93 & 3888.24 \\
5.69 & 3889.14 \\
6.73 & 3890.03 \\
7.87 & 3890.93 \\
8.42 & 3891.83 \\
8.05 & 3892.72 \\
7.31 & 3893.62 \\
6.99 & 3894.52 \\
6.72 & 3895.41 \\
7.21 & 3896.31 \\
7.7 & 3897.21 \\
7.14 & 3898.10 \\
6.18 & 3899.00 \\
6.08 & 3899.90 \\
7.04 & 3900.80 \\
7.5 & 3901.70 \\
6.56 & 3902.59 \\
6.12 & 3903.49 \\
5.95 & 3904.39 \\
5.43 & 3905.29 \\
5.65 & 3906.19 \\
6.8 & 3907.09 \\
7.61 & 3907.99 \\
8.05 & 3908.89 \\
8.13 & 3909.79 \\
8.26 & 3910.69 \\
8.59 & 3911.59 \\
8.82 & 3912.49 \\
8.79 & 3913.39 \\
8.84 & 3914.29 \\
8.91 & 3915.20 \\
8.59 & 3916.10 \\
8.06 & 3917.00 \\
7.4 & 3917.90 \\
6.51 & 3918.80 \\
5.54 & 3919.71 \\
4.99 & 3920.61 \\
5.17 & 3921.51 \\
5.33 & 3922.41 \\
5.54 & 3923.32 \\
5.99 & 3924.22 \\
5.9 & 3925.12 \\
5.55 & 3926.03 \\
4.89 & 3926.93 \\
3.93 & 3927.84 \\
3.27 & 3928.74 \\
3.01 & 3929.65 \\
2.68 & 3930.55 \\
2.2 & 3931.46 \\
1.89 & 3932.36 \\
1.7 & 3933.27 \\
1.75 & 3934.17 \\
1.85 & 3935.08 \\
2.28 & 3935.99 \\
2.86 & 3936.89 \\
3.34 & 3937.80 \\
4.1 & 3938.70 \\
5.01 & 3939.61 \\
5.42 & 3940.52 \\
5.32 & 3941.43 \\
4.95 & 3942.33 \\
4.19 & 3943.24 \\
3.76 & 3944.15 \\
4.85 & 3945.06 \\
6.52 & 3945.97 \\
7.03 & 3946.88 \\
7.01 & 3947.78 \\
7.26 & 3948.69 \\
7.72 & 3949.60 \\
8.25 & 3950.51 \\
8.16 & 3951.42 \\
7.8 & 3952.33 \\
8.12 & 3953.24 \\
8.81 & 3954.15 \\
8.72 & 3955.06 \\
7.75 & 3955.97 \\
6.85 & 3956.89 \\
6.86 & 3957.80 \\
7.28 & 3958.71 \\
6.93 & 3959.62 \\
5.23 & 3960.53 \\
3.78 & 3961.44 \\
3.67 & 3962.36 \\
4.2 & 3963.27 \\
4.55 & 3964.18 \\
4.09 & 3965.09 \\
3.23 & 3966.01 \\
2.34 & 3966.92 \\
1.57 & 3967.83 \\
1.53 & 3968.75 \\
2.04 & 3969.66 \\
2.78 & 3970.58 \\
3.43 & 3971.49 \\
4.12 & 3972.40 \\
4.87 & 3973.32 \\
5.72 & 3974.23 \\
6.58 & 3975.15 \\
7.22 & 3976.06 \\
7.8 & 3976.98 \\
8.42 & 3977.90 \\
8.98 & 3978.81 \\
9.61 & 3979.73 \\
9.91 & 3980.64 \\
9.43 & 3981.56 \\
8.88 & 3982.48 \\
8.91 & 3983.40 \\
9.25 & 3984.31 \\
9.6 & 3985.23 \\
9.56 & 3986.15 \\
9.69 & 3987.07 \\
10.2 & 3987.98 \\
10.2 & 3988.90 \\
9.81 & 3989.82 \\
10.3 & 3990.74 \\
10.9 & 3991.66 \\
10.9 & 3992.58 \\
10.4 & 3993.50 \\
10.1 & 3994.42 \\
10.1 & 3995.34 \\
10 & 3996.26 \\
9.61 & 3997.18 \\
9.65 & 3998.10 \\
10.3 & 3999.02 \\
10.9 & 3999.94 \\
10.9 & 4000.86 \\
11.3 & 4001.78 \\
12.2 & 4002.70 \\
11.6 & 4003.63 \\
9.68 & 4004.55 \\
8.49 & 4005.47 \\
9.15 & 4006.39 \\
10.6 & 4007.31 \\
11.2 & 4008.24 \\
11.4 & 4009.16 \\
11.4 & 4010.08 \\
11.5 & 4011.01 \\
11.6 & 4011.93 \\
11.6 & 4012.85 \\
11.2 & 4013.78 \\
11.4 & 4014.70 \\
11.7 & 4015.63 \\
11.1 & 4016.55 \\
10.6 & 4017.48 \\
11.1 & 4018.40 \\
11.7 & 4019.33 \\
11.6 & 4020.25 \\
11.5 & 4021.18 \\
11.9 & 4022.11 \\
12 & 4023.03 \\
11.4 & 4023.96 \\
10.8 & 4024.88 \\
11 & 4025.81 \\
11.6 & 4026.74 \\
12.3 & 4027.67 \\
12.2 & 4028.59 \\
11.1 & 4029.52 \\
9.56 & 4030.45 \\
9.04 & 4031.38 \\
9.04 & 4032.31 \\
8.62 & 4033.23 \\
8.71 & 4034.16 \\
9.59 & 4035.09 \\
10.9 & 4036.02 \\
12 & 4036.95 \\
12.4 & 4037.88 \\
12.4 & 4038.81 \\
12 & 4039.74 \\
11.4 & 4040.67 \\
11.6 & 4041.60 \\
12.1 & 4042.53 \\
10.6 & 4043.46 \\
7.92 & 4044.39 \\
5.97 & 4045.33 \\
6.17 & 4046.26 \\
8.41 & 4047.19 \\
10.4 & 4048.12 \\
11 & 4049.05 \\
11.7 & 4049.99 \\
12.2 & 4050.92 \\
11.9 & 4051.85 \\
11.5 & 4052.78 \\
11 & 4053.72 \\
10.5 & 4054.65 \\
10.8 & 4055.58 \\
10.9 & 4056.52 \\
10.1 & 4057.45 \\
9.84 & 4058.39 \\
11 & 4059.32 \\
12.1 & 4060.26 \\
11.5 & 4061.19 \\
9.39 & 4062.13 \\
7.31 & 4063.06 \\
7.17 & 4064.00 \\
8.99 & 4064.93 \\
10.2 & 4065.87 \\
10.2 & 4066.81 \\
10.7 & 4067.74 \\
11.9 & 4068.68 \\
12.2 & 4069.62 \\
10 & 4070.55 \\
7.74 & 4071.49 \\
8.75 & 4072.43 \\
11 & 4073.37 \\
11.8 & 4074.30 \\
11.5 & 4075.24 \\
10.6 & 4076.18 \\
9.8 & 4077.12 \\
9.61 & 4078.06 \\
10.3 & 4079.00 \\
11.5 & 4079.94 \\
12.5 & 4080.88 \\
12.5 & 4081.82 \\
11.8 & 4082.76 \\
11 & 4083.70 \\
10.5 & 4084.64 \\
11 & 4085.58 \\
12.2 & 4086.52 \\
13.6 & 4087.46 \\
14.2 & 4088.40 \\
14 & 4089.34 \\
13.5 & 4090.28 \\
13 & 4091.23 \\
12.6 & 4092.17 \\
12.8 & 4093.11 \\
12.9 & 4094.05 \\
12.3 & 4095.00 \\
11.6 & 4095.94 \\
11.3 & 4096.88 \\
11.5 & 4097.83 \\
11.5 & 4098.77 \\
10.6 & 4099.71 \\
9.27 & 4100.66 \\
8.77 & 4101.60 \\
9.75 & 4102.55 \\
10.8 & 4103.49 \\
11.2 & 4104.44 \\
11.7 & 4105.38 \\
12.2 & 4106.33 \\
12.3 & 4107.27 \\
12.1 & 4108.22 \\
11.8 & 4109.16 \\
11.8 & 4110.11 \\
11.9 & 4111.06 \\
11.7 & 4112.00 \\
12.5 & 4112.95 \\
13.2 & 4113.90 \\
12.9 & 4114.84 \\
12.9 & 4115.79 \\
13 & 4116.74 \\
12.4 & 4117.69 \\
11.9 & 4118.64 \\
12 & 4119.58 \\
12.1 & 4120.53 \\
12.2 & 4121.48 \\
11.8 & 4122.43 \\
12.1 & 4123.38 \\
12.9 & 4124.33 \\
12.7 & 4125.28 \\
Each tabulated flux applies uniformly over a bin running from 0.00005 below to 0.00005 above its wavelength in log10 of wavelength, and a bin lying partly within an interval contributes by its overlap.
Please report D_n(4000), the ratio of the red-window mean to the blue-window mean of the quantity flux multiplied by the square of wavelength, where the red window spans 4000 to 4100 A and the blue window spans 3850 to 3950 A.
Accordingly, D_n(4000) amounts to 2.02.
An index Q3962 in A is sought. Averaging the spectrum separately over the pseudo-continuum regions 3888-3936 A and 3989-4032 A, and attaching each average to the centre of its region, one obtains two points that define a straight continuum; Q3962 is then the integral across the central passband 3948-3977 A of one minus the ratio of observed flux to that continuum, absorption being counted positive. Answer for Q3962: 9.8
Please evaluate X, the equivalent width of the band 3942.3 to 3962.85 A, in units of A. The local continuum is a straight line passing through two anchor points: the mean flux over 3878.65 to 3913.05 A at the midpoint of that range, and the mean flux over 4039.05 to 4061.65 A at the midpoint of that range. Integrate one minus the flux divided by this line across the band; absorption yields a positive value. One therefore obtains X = 3.73 A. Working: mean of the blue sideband 6.66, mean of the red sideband 10.5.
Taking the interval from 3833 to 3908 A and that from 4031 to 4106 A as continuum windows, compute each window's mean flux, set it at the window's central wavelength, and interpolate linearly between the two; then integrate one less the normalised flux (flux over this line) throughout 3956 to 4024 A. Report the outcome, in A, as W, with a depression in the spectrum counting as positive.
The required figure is 2.1 A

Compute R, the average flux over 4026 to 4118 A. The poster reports 11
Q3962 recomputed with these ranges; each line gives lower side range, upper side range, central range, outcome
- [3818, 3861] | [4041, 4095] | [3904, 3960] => 8.7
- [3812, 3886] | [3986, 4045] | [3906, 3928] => 1.4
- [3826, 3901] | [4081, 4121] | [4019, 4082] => 0.0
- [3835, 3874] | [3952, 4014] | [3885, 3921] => -2.5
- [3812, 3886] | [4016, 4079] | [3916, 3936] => 7.4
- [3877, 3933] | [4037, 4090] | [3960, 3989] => 7.1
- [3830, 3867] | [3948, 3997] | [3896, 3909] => -1.5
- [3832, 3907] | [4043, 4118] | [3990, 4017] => -4.7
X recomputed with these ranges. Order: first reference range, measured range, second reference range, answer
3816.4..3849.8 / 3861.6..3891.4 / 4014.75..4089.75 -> -2.7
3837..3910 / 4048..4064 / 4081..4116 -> 0.2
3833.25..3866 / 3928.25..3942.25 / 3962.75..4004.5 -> 7.7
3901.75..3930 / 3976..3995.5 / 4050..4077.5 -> -2.8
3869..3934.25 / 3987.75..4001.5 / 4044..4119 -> -2.5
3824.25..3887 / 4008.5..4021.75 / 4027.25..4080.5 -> -2.9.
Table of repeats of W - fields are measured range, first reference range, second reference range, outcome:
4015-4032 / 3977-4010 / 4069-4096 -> -1.0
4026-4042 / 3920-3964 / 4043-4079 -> -3.3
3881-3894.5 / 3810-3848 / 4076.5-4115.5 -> -0.2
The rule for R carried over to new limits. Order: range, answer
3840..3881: 5.89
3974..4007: 9.65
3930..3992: 6.05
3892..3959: 6.12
